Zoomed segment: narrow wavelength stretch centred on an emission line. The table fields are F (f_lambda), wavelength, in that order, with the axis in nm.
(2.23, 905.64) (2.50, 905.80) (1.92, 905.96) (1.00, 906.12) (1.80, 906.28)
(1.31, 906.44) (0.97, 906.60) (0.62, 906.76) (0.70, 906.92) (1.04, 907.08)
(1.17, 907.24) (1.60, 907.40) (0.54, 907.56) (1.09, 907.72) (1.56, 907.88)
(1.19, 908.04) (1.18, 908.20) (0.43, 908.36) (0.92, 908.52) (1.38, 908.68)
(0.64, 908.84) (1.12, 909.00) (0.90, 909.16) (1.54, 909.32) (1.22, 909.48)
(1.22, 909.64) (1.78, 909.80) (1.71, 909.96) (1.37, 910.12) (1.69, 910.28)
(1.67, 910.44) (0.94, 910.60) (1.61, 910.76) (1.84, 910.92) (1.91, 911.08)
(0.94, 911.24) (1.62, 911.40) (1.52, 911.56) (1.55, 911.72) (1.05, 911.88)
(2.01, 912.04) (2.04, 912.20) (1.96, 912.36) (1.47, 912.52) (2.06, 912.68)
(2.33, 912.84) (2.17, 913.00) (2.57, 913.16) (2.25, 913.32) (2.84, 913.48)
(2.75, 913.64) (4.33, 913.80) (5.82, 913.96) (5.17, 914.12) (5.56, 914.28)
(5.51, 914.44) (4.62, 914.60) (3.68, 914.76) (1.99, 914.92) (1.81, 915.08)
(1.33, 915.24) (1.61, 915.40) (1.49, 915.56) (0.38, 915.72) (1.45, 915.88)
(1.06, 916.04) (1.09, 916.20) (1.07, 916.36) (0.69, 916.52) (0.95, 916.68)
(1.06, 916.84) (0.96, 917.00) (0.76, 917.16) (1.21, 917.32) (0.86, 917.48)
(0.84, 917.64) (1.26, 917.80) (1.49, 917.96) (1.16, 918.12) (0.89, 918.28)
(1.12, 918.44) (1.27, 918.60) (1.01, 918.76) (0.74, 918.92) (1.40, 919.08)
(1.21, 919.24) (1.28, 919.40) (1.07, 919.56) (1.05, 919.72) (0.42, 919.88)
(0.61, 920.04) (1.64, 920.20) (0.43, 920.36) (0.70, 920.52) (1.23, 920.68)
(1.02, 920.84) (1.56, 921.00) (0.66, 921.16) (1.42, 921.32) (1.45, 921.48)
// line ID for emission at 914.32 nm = [O III] 5007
